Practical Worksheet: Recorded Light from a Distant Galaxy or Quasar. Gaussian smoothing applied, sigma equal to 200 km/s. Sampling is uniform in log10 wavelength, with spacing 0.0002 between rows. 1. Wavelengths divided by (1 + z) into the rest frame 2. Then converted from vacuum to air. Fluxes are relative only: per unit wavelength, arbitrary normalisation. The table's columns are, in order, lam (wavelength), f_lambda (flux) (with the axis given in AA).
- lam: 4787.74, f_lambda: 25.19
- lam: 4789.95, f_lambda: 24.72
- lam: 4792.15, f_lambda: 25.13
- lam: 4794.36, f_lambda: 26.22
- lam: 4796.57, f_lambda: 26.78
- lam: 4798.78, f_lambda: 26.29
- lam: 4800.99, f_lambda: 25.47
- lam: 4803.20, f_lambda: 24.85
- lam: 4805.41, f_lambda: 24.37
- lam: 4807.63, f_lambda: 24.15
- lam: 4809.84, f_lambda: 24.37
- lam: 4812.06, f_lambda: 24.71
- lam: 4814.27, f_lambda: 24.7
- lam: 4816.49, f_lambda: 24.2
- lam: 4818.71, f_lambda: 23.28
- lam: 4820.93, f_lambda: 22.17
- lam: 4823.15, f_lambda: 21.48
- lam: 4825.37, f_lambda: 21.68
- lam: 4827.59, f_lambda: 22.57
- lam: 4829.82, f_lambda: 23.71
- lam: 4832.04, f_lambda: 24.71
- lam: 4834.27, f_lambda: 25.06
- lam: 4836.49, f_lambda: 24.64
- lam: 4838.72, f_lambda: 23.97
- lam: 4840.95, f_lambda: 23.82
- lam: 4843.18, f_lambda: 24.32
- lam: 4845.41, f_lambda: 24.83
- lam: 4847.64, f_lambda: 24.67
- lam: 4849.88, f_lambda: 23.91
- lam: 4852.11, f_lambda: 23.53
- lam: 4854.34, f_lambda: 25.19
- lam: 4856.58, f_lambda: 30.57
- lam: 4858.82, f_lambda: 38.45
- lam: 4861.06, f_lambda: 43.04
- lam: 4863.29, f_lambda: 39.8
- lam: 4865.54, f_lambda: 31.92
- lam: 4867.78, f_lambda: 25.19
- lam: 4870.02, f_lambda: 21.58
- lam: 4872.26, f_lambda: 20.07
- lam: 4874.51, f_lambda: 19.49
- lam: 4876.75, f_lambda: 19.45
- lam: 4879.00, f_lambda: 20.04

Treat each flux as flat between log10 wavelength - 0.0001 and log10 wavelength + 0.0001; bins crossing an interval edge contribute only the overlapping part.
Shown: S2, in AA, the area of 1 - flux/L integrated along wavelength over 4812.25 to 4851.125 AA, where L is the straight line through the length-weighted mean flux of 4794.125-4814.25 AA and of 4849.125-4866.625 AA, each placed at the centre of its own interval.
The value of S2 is 6.7 AA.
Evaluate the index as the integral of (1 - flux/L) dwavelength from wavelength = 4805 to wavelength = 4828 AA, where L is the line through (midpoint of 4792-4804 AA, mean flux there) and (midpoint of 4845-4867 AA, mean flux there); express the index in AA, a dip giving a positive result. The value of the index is 3.3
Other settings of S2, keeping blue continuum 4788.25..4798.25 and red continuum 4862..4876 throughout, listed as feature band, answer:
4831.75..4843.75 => 0.8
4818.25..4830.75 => 1.7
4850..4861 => -1.7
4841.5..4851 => 0.6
